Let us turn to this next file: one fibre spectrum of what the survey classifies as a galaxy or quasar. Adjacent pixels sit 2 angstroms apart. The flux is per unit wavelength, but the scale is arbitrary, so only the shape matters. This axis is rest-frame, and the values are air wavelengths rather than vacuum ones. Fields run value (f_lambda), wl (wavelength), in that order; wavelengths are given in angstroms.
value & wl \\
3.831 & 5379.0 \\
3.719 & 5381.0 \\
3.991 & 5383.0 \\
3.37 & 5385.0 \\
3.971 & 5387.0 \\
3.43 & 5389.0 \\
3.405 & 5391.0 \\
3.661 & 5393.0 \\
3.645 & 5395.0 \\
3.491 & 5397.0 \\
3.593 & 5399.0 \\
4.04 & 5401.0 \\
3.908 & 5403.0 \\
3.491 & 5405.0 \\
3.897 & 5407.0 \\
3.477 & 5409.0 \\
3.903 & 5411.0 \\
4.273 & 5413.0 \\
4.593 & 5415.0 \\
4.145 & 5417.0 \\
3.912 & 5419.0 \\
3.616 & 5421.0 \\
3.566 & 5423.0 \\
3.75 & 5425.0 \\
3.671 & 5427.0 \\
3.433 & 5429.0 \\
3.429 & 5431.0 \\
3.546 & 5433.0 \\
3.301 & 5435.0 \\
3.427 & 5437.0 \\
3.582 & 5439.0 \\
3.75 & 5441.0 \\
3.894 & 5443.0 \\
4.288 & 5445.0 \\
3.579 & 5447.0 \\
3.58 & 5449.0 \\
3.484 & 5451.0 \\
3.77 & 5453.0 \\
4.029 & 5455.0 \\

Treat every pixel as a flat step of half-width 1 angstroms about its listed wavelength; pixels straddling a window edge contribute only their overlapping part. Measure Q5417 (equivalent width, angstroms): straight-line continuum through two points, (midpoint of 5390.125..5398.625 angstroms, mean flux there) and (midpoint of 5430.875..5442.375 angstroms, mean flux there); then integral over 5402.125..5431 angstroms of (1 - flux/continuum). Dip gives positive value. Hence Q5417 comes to -2.3 angstroms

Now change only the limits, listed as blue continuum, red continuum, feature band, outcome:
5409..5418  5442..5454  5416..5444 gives 2.25 angstroms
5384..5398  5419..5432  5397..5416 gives -1.60 angstroms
